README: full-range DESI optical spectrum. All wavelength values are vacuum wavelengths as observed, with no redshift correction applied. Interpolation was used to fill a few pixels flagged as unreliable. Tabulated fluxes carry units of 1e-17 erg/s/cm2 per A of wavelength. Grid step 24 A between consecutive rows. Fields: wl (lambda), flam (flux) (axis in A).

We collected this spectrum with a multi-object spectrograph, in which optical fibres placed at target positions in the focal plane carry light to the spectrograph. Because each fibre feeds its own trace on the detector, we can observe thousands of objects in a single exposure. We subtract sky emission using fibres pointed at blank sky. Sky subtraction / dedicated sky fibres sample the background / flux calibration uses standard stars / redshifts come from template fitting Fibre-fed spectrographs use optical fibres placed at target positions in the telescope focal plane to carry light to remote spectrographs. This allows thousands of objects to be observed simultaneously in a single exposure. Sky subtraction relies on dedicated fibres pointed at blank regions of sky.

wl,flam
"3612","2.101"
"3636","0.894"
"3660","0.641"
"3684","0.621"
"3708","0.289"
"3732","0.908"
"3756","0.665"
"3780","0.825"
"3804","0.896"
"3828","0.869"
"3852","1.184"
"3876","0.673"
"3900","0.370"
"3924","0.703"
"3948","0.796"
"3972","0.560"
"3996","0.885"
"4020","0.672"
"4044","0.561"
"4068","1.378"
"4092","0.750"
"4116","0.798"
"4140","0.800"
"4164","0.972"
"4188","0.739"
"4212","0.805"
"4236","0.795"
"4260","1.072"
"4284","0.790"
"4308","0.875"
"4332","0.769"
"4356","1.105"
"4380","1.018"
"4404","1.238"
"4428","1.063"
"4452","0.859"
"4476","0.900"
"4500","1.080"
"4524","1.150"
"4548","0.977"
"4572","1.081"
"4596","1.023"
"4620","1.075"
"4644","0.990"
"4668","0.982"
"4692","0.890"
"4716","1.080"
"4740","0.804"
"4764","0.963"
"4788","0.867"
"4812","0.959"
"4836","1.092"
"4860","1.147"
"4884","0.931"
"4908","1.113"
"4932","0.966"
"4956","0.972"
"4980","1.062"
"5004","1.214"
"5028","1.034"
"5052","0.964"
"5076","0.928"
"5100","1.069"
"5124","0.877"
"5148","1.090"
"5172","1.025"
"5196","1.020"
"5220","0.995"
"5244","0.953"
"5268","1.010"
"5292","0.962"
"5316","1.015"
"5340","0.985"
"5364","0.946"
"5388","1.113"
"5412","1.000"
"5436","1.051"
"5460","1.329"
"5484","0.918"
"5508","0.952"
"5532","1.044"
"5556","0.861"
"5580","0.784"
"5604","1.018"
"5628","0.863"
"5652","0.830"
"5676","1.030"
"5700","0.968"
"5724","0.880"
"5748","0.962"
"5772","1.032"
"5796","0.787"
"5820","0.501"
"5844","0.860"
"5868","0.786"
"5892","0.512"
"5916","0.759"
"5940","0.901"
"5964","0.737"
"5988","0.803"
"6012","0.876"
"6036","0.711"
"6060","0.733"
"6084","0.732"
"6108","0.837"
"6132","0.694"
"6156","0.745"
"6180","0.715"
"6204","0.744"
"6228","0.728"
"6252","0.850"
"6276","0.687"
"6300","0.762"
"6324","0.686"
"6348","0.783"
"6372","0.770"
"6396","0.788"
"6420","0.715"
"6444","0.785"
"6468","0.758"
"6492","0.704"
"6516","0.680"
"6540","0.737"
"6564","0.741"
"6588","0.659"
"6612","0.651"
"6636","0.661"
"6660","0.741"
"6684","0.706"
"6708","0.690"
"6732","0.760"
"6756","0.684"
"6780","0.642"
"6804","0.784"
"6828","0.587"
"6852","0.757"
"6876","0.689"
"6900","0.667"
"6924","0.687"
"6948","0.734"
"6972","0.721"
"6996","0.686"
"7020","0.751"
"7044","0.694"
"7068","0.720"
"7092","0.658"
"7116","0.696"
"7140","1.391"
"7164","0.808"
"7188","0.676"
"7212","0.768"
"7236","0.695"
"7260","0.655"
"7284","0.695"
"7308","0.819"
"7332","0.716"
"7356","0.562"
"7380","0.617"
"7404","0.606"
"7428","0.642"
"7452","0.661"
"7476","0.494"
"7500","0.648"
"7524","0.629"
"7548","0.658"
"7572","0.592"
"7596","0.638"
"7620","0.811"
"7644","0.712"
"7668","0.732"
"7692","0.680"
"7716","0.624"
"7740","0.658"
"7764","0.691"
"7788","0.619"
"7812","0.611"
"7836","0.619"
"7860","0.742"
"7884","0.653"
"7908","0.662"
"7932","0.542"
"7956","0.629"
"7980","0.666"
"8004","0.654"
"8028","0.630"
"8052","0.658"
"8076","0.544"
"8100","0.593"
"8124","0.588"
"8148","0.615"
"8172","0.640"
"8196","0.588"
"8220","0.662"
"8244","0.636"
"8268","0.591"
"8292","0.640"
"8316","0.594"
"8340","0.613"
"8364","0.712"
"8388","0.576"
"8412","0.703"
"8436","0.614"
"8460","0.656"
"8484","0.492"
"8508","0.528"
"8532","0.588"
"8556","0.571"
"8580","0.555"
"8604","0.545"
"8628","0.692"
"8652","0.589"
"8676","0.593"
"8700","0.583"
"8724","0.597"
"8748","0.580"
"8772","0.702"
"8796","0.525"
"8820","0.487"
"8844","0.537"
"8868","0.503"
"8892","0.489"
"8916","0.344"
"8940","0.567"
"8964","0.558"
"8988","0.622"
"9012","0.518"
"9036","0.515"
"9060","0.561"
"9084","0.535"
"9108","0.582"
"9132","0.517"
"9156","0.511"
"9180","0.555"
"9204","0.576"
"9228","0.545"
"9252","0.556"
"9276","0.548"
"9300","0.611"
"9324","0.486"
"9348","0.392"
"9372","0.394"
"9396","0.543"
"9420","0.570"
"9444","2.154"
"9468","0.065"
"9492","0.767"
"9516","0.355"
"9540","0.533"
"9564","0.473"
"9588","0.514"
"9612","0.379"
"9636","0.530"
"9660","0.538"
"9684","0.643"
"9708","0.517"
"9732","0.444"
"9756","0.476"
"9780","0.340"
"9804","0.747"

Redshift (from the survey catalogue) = 0.088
